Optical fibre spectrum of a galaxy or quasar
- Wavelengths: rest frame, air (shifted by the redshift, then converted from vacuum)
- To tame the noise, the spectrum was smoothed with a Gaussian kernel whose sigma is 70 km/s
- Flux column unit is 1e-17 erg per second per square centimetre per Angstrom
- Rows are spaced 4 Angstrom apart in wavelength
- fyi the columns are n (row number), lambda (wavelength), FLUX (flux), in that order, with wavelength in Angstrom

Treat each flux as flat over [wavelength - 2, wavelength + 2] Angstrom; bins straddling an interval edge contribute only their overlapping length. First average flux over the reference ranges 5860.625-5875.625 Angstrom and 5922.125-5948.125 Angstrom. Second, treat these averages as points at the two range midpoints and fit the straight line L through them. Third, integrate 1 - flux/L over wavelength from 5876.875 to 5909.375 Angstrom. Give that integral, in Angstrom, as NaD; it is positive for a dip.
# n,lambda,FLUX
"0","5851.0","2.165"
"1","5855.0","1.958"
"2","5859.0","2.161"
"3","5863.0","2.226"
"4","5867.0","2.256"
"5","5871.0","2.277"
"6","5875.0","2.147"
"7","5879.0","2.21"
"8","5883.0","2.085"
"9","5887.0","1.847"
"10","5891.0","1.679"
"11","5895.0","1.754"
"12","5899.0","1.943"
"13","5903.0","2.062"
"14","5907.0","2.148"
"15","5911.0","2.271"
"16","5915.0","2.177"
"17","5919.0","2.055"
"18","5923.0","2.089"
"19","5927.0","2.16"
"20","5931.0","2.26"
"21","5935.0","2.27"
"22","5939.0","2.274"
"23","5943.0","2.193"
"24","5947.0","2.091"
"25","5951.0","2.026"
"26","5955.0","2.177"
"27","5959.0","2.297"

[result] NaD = 3.7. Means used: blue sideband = 2.23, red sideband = 2.2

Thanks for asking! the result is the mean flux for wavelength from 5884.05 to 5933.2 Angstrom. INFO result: 2.04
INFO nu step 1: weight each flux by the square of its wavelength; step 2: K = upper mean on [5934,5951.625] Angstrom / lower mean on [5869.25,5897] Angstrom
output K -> 1.11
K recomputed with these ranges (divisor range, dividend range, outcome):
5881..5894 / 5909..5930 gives 1.17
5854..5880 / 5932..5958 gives 1.03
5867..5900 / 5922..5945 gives 1.12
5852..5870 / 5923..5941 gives 1.06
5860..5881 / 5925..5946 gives 1.02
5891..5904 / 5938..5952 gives 1.16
